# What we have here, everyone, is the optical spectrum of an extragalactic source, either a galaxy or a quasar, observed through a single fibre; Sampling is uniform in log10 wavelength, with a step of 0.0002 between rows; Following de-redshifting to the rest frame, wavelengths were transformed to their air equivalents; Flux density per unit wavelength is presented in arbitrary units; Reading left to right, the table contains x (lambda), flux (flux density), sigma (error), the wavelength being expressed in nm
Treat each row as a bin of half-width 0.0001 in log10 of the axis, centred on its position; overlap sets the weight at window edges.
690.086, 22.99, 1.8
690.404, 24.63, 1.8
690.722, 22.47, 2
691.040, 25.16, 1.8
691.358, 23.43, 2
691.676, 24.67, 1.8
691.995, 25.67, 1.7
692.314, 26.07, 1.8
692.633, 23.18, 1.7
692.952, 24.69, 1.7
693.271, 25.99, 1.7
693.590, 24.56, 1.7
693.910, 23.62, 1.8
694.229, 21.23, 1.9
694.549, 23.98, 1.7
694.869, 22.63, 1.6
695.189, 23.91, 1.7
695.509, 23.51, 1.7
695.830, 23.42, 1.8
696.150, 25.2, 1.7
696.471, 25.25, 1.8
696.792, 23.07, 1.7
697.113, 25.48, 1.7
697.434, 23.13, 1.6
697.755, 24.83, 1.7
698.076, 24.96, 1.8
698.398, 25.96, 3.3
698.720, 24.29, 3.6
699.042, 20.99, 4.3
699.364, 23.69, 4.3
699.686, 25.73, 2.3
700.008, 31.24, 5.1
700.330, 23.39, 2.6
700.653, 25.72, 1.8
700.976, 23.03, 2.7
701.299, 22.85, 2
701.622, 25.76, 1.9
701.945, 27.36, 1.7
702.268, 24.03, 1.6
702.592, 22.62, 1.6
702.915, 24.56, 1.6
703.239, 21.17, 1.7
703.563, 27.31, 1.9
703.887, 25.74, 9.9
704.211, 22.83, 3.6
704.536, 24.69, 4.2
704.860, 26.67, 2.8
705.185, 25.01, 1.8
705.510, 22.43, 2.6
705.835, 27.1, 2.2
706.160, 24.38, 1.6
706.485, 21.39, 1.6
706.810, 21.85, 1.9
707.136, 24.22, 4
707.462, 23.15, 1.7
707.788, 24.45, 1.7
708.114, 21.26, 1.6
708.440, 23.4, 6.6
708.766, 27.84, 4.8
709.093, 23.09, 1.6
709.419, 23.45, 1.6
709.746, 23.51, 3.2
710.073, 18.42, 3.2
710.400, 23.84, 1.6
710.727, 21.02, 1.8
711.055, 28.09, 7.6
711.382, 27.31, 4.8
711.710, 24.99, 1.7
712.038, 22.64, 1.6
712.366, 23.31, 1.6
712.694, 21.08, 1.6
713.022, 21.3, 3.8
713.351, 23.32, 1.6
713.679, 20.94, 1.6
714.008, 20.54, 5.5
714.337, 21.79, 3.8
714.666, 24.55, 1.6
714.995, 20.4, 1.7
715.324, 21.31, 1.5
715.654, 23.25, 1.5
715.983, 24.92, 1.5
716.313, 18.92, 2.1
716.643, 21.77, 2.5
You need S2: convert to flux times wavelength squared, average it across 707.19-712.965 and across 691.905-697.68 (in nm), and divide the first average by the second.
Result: 1.0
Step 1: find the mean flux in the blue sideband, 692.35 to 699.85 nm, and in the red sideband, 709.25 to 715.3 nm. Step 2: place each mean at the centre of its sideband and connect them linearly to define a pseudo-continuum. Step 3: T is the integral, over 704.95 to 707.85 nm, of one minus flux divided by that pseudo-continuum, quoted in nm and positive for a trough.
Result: -0.07 nm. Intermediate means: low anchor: 24.1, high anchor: 22.8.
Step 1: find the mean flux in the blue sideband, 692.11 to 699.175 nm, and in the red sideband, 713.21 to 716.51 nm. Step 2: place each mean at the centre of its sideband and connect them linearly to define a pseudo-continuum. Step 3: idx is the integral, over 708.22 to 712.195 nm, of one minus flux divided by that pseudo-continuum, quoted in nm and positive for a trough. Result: -0.25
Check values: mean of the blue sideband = 24.1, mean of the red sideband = 22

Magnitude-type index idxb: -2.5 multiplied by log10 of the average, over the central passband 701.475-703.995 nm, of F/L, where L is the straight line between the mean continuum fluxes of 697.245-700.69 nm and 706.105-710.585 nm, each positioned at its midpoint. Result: -0.03 mag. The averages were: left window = 24.9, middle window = 24.8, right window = 23.1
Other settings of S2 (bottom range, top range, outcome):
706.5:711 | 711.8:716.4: 0.97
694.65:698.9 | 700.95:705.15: 1.03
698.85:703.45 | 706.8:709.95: 0.99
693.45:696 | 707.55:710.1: 1.04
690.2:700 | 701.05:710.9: 1.01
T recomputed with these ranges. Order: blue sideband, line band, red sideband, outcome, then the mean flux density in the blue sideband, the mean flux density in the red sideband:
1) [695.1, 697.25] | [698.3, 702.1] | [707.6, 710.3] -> -0.17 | 24.3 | 23.2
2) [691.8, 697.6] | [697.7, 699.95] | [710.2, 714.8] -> -0.07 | 24.1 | 23.1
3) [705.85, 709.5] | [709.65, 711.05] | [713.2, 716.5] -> 0.04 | 23.6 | 22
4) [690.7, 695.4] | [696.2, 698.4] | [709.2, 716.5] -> -0.07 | 24.1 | 22.7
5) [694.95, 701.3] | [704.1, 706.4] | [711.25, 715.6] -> -0.10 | 24.5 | 22.6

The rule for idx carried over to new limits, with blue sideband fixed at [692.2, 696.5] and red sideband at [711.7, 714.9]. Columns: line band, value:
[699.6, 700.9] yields -0.158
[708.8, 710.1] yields -0.025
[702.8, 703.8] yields -0.053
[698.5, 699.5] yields 0.019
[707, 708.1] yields -0.037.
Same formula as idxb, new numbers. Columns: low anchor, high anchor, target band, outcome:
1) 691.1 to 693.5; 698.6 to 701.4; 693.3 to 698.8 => 0.03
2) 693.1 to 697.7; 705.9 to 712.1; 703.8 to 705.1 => -0.05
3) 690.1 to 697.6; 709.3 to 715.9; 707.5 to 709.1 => -0.04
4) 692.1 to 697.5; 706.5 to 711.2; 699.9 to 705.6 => -0.05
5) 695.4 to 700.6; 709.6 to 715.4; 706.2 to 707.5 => 0.03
